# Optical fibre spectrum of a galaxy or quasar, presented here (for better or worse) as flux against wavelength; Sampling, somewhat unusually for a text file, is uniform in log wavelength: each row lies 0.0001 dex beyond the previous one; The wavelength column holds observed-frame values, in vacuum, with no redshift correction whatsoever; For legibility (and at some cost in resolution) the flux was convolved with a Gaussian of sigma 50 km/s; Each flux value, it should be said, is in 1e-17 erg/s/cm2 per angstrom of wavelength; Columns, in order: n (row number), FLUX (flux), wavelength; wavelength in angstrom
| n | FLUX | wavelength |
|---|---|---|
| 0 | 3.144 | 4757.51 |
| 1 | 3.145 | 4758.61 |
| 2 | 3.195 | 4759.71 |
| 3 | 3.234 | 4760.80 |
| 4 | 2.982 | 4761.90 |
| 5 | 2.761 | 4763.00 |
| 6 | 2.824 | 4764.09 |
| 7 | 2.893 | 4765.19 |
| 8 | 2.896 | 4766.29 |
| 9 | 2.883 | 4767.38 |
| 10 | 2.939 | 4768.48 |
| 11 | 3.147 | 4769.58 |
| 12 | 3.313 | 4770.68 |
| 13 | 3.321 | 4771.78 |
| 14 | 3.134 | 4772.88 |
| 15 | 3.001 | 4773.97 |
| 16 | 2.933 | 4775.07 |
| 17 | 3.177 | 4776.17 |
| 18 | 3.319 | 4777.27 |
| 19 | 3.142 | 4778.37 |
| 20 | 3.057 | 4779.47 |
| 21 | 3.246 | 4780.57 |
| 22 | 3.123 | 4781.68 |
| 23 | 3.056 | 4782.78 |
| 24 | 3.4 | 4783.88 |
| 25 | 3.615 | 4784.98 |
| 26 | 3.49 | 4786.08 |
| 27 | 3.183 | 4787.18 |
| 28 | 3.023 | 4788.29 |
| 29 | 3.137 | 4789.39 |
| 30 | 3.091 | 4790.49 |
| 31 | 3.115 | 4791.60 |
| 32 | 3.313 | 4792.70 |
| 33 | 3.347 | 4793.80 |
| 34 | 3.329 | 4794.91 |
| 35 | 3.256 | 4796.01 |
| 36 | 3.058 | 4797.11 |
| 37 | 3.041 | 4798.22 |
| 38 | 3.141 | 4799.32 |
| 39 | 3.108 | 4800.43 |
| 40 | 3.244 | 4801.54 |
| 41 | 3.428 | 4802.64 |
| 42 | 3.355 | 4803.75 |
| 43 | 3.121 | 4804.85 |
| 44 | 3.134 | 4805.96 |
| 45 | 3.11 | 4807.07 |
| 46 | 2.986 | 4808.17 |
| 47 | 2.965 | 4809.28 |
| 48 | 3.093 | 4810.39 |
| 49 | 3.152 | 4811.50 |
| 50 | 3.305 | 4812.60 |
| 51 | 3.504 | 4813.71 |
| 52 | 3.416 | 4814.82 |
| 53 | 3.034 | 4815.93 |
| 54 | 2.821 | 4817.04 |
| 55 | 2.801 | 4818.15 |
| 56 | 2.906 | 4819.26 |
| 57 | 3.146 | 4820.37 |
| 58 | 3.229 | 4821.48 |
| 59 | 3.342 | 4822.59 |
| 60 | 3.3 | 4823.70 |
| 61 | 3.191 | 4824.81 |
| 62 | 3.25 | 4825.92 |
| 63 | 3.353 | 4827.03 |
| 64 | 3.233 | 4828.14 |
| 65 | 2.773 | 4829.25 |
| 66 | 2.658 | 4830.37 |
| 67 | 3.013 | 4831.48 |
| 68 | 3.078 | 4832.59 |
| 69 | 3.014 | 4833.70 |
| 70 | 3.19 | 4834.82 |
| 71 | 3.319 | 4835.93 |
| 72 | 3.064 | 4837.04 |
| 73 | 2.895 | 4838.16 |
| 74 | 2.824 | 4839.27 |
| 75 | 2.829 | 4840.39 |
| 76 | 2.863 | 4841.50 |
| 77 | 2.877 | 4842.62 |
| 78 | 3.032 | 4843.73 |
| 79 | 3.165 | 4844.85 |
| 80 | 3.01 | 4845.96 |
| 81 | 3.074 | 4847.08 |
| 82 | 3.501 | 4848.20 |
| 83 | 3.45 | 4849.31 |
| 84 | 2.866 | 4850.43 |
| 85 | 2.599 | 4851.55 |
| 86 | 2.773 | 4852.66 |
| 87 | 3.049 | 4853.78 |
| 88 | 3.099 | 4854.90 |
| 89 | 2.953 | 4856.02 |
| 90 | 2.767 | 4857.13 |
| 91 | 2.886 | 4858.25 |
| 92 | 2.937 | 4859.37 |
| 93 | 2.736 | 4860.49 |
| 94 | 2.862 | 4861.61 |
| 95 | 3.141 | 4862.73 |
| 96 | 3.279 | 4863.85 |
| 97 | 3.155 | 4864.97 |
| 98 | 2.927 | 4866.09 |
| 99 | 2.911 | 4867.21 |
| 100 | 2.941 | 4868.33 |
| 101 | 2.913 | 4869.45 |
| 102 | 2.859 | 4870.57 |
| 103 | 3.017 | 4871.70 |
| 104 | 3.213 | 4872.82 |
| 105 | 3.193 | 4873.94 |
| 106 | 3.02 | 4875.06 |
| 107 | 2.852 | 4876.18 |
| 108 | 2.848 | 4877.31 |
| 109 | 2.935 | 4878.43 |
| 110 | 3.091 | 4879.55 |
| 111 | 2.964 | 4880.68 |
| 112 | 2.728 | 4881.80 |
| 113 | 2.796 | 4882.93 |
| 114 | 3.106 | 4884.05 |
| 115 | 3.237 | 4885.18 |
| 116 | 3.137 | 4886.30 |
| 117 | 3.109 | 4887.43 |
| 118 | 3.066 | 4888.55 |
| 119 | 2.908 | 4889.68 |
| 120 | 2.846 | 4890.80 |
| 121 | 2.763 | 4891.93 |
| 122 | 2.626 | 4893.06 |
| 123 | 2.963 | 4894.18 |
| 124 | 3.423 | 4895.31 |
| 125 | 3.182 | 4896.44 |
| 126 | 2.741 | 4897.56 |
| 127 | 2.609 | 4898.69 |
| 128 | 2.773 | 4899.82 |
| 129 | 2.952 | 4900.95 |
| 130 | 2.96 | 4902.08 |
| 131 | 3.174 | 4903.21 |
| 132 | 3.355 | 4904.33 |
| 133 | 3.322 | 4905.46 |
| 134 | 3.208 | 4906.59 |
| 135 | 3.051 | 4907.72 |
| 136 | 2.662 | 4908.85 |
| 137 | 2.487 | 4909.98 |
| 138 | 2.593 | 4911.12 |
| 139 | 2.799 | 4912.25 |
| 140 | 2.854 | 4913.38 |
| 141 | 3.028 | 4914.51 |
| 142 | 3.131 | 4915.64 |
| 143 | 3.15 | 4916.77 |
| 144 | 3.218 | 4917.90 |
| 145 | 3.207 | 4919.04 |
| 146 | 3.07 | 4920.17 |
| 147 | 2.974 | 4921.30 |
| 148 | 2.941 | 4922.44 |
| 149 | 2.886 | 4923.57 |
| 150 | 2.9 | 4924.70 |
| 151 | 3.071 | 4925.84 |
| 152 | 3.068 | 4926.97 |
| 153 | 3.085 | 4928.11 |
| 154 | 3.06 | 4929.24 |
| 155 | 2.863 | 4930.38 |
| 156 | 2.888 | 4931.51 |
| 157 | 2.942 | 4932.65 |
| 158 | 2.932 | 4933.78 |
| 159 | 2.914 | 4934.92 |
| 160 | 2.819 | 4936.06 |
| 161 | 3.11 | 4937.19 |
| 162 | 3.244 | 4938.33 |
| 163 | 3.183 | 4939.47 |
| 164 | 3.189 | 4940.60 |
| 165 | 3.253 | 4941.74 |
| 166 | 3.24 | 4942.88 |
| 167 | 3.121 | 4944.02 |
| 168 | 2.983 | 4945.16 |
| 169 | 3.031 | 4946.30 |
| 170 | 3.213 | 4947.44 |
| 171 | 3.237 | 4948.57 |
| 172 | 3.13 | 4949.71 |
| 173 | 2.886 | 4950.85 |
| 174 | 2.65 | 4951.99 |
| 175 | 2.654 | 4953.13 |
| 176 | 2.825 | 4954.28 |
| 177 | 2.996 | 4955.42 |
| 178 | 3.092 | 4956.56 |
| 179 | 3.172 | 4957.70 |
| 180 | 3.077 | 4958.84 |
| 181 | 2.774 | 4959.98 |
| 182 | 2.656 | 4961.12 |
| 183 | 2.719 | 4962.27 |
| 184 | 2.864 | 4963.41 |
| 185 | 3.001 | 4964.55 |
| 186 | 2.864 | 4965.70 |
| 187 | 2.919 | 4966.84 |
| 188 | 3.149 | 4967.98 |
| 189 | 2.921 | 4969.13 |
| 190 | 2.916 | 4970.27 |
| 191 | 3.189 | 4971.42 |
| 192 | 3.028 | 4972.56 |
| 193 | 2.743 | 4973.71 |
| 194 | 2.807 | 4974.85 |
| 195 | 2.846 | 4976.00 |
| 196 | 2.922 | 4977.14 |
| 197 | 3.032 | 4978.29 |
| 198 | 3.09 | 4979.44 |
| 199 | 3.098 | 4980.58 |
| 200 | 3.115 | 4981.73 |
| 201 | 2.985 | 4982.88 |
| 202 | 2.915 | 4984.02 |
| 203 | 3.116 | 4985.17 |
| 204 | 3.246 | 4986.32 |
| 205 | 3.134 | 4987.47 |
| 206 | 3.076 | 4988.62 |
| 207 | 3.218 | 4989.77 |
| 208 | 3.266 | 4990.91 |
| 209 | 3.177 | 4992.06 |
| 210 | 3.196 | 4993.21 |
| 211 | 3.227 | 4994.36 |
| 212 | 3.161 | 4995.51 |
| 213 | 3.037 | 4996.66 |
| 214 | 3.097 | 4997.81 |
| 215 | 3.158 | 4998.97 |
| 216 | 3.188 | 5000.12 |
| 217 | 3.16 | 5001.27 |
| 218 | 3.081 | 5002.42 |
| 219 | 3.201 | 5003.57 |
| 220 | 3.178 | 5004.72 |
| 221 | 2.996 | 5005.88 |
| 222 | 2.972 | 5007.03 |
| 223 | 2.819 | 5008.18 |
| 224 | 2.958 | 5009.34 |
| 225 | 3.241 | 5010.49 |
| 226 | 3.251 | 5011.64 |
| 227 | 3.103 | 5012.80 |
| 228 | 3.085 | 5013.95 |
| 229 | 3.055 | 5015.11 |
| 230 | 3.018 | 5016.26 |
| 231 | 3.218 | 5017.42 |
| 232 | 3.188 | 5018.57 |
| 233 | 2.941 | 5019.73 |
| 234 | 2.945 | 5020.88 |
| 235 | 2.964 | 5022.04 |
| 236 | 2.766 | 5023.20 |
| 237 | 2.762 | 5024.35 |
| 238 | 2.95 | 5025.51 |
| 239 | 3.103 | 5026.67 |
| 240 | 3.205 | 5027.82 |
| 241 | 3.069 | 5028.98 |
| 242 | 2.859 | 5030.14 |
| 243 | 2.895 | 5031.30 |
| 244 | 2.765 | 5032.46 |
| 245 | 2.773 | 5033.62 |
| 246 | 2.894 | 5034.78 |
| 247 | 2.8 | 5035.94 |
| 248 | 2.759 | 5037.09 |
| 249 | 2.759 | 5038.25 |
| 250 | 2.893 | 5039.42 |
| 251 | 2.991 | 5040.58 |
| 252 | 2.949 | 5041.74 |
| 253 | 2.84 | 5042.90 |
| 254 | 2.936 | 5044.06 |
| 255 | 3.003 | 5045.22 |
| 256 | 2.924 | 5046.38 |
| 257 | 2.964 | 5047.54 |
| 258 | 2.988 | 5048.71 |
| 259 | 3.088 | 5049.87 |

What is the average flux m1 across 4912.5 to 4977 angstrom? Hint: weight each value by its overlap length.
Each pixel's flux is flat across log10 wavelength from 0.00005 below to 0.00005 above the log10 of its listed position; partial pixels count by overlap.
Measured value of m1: 2.99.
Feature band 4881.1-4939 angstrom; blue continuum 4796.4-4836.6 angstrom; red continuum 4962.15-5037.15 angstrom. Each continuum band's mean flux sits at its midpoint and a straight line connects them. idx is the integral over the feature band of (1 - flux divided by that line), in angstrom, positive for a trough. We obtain 1.9 angstrom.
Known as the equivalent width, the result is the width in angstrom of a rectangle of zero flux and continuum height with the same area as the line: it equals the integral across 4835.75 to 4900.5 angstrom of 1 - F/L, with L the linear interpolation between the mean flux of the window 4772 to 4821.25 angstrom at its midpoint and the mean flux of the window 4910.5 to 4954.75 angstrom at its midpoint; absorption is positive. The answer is 2.3 angstrom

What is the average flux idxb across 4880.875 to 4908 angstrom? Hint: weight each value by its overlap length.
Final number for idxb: 3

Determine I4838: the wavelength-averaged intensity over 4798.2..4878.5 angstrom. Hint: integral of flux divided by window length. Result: 3.06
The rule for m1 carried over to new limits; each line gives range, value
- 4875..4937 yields 2.97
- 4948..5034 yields 3.02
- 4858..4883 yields 2.97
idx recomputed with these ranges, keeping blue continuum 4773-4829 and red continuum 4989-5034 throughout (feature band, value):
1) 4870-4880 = 0.4 angstrom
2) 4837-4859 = 1.2 angstrom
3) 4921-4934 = 0.6 angstrom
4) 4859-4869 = 0.5 angstrom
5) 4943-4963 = 0.9 angstrom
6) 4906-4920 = 0.7 angstrom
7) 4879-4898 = 0.9 angstrom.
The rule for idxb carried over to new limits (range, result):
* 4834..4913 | 2.98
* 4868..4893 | 2.97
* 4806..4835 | 3.11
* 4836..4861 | 2.97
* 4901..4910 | 3.06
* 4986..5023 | 3.11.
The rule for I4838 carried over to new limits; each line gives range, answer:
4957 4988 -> 2.97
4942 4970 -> 2.97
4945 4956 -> 2.96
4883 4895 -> 2.98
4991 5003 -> 3.15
